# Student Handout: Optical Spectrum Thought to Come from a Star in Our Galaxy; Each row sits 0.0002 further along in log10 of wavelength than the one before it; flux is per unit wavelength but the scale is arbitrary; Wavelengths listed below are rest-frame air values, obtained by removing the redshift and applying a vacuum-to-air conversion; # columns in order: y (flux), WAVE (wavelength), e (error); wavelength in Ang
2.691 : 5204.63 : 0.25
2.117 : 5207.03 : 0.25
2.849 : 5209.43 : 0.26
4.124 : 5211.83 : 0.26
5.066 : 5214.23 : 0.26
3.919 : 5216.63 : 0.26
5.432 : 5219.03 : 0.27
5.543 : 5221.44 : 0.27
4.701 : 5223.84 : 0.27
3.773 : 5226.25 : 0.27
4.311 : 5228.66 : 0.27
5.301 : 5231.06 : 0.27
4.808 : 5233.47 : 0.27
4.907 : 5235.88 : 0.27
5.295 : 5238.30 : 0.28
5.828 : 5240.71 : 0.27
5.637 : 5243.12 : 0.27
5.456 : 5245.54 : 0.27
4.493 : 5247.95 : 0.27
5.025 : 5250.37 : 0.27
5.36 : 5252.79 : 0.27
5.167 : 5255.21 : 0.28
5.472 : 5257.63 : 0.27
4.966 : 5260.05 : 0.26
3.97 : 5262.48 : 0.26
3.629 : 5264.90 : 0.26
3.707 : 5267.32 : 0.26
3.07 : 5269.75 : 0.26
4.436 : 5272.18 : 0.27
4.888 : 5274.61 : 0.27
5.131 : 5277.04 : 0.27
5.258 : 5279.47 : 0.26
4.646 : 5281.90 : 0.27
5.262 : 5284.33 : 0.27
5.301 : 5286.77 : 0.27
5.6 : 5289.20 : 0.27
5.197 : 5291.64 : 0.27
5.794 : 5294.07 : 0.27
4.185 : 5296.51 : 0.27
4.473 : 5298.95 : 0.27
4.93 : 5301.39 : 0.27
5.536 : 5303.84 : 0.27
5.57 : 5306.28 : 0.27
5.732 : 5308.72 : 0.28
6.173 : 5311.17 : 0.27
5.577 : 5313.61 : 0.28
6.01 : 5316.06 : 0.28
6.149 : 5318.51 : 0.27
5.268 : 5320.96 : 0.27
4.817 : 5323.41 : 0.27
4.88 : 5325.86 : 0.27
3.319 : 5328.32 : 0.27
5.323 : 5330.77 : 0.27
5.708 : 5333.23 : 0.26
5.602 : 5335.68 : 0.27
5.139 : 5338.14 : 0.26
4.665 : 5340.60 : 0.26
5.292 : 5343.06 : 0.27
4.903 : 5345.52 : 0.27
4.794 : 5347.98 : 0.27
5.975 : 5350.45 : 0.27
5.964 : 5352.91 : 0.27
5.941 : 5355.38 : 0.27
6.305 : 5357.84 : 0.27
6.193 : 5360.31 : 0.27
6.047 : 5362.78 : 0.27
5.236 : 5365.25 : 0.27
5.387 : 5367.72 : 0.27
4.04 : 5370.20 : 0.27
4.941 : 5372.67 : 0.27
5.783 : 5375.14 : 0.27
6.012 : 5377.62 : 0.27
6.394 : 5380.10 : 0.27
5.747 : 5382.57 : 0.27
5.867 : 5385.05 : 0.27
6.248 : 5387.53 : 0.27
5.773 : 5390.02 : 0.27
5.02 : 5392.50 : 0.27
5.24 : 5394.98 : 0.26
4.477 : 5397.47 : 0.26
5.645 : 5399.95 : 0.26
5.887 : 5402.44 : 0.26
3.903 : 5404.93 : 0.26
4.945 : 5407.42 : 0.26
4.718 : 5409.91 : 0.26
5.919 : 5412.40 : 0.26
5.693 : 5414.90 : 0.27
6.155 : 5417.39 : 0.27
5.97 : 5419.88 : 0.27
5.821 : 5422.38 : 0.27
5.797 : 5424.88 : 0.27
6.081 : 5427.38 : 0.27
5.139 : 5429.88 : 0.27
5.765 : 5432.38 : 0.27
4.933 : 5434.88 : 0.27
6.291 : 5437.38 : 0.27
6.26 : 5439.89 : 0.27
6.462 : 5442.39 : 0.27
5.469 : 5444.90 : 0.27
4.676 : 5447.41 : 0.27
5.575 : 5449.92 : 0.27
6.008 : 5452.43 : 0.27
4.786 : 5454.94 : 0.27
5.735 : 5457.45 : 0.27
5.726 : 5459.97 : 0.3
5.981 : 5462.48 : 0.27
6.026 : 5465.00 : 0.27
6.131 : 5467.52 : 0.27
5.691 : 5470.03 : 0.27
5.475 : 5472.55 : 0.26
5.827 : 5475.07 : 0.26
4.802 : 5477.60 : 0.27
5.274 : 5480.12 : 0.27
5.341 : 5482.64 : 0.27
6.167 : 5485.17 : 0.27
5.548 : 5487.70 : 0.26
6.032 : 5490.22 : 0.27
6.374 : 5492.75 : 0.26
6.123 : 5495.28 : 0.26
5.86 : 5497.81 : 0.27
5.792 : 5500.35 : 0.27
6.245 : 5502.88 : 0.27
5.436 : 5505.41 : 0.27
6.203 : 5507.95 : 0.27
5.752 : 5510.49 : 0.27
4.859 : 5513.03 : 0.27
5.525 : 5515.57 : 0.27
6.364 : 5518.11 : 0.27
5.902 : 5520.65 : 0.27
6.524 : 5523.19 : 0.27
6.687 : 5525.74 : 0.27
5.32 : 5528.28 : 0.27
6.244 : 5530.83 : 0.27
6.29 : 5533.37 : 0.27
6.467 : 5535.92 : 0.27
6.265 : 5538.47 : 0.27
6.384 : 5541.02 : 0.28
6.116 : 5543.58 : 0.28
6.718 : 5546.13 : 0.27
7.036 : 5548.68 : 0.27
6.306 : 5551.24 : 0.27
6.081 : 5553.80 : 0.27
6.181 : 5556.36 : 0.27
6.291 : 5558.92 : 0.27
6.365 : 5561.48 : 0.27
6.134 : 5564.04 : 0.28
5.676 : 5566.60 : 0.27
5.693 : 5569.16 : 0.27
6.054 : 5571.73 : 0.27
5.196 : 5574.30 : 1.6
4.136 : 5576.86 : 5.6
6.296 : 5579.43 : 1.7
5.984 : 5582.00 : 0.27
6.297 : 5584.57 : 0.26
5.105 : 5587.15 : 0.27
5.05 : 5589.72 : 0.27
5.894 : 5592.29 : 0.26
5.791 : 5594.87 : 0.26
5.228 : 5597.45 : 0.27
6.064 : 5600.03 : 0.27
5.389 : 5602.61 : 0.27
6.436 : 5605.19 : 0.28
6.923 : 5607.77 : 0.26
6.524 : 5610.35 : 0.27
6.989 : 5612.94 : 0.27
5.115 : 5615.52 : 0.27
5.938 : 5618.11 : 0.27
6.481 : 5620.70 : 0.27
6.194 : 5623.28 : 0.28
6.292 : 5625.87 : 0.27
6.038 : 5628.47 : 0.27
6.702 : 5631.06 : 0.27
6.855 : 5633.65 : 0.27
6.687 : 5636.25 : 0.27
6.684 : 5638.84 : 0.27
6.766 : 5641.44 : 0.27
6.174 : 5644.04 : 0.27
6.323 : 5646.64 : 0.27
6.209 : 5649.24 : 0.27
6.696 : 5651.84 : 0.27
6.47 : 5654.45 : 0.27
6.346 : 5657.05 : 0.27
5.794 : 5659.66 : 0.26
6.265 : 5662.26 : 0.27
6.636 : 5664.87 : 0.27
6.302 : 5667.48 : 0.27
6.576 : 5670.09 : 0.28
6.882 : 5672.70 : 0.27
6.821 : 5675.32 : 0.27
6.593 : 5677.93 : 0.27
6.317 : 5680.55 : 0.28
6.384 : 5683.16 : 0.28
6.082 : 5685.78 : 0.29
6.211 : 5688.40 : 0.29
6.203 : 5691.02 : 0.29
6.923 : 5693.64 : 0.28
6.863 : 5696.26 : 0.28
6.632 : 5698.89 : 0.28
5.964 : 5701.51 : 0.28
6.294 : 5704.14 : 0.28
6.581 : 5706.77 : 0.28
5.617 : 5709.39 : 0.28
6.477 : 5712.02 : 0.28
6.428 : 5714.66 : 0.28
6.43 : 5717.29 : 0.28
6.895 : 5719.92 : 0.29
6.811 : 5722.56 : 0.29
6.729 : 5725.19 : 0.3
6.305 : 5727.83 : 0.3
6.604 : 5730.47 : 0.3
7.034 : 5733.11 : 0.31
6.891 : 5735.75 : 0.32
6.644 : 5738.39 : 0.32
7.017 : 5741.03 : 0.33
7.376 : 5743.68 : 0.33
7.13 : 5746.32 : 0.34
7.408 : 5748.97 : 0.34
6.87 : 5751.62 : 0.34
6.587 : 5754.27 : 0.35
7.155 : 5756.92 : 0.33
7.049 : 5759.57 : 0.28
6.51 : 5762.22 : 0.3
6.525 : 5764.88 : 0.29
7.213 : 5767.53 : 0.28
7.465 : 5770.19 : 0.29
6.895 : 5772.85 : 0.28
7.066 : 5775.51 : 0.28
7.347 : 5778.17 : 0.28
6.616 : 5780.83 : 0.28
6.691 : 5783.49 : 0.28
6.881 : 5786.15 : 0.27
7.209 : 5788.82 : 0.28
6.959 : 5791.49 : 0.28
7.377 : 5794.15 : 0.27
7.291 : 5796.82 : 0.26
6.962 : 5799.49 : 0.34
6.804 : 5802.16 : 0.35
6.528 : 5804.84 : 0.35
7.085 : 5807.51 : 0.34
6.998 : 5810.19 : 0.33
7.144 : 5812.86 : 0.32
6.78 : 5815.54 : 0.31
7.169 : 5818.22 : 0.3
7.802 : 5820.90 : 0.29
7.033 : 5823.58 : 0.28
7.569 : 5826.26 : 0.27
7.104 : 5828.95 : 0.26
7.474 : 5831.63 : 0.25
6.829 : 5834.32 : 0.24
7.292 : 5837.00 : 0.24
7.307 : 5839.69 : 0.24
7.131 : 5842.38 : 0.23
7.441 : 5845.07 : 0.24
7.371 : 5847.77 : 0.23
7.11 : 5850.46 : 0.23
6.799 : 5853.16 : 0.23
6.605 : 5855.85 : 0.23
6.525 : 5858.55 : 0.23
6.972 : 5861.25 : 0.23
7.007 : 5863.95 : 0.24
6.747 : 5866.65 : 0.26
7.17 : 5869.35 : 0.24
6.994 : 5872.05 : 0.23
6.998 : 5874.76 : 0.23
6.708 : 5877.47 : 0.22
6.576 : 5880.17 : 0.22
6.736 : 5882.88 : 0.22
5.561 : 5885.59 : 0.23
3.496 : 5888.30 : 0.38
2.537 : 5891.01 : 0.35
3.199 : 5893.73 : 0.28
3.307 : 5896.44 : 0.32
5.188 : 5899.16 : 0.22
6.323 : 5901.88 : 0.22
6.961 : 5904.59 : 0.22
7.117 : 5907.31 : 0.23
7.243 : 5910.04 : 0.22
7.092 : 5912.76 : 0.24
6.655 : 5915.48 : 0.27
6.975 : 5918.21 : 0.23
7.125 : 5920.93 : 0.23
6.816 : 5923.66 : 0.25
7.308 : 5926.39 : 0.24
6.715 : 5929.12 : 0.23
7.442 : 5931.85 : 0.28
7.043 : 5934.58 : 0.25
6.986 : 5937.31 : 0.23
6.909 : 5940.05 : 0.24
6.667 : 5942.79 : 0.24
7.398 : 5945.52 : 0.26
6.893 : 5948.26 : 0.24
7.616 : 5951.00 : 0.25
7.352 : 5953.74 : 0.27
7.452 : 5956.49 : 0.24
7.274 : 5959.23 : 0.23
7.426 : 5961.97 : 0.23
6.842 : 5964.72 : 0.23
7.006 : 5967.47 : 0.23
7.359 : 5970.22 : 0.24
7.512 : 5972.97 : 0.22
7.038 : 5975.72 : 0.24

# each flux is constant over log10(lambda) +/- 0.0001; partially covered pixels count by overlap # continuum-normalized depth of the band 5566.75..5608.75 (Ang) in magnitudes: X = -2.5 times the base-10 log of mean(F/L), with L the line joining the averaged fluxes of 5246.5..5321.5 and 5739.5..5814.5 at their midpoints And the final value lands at 0.10 mag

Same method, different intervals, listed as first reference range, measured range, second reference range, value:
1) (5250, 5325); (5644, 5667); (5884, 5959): -0.09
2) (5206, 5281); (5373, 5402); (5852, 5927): -0.13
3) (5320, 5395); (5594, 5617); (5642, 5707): 0.03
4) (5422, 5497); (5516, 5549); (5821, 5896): -0.08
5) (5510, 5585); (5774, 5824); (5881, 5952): -0.14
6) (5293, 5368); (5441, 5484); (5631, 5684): 0.05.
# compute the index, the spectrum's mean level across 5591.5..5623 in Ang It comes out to 6.07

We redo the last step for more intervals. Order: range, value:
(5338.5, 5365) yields 5.58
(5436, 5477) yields 5.74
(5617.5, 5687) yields 6.43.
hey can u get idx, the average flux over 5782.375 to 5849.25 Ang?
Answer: 7.13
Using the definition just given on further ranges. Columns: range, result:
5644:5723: 6.43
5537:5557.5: 6.39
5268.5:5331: 5.09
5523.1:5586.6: 6.09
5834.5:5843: 7.2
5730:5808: 6.98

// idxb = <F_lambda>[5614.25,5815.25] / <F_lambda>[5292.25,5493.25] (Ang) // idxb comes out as 1.21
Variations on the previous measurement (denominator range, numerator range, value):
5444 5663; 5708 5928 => 1.12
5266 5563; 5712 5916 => 1.20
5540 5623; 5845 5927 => 1.05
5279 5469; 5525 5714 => 1.14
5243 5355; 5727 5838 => 1.38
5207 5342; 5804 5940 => 1.35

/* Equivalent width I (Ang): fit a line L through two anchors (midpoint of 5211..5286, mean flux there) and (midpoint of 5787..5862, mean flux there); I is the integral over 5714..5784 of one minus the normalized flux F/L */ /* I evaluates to -0.93 Ang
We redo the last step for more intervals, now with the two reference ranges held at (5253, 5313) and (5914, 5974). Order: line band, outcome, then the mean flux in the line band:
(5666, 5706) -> -1.29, 6.47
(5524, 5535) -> -0.78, 6.16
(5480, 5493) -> -0.41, 5.79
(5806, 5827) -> -1.50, 7.18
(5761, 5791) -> -1.74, 6.95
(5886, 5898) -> 6.20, 3.36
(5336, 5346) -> 0.13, 5.06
